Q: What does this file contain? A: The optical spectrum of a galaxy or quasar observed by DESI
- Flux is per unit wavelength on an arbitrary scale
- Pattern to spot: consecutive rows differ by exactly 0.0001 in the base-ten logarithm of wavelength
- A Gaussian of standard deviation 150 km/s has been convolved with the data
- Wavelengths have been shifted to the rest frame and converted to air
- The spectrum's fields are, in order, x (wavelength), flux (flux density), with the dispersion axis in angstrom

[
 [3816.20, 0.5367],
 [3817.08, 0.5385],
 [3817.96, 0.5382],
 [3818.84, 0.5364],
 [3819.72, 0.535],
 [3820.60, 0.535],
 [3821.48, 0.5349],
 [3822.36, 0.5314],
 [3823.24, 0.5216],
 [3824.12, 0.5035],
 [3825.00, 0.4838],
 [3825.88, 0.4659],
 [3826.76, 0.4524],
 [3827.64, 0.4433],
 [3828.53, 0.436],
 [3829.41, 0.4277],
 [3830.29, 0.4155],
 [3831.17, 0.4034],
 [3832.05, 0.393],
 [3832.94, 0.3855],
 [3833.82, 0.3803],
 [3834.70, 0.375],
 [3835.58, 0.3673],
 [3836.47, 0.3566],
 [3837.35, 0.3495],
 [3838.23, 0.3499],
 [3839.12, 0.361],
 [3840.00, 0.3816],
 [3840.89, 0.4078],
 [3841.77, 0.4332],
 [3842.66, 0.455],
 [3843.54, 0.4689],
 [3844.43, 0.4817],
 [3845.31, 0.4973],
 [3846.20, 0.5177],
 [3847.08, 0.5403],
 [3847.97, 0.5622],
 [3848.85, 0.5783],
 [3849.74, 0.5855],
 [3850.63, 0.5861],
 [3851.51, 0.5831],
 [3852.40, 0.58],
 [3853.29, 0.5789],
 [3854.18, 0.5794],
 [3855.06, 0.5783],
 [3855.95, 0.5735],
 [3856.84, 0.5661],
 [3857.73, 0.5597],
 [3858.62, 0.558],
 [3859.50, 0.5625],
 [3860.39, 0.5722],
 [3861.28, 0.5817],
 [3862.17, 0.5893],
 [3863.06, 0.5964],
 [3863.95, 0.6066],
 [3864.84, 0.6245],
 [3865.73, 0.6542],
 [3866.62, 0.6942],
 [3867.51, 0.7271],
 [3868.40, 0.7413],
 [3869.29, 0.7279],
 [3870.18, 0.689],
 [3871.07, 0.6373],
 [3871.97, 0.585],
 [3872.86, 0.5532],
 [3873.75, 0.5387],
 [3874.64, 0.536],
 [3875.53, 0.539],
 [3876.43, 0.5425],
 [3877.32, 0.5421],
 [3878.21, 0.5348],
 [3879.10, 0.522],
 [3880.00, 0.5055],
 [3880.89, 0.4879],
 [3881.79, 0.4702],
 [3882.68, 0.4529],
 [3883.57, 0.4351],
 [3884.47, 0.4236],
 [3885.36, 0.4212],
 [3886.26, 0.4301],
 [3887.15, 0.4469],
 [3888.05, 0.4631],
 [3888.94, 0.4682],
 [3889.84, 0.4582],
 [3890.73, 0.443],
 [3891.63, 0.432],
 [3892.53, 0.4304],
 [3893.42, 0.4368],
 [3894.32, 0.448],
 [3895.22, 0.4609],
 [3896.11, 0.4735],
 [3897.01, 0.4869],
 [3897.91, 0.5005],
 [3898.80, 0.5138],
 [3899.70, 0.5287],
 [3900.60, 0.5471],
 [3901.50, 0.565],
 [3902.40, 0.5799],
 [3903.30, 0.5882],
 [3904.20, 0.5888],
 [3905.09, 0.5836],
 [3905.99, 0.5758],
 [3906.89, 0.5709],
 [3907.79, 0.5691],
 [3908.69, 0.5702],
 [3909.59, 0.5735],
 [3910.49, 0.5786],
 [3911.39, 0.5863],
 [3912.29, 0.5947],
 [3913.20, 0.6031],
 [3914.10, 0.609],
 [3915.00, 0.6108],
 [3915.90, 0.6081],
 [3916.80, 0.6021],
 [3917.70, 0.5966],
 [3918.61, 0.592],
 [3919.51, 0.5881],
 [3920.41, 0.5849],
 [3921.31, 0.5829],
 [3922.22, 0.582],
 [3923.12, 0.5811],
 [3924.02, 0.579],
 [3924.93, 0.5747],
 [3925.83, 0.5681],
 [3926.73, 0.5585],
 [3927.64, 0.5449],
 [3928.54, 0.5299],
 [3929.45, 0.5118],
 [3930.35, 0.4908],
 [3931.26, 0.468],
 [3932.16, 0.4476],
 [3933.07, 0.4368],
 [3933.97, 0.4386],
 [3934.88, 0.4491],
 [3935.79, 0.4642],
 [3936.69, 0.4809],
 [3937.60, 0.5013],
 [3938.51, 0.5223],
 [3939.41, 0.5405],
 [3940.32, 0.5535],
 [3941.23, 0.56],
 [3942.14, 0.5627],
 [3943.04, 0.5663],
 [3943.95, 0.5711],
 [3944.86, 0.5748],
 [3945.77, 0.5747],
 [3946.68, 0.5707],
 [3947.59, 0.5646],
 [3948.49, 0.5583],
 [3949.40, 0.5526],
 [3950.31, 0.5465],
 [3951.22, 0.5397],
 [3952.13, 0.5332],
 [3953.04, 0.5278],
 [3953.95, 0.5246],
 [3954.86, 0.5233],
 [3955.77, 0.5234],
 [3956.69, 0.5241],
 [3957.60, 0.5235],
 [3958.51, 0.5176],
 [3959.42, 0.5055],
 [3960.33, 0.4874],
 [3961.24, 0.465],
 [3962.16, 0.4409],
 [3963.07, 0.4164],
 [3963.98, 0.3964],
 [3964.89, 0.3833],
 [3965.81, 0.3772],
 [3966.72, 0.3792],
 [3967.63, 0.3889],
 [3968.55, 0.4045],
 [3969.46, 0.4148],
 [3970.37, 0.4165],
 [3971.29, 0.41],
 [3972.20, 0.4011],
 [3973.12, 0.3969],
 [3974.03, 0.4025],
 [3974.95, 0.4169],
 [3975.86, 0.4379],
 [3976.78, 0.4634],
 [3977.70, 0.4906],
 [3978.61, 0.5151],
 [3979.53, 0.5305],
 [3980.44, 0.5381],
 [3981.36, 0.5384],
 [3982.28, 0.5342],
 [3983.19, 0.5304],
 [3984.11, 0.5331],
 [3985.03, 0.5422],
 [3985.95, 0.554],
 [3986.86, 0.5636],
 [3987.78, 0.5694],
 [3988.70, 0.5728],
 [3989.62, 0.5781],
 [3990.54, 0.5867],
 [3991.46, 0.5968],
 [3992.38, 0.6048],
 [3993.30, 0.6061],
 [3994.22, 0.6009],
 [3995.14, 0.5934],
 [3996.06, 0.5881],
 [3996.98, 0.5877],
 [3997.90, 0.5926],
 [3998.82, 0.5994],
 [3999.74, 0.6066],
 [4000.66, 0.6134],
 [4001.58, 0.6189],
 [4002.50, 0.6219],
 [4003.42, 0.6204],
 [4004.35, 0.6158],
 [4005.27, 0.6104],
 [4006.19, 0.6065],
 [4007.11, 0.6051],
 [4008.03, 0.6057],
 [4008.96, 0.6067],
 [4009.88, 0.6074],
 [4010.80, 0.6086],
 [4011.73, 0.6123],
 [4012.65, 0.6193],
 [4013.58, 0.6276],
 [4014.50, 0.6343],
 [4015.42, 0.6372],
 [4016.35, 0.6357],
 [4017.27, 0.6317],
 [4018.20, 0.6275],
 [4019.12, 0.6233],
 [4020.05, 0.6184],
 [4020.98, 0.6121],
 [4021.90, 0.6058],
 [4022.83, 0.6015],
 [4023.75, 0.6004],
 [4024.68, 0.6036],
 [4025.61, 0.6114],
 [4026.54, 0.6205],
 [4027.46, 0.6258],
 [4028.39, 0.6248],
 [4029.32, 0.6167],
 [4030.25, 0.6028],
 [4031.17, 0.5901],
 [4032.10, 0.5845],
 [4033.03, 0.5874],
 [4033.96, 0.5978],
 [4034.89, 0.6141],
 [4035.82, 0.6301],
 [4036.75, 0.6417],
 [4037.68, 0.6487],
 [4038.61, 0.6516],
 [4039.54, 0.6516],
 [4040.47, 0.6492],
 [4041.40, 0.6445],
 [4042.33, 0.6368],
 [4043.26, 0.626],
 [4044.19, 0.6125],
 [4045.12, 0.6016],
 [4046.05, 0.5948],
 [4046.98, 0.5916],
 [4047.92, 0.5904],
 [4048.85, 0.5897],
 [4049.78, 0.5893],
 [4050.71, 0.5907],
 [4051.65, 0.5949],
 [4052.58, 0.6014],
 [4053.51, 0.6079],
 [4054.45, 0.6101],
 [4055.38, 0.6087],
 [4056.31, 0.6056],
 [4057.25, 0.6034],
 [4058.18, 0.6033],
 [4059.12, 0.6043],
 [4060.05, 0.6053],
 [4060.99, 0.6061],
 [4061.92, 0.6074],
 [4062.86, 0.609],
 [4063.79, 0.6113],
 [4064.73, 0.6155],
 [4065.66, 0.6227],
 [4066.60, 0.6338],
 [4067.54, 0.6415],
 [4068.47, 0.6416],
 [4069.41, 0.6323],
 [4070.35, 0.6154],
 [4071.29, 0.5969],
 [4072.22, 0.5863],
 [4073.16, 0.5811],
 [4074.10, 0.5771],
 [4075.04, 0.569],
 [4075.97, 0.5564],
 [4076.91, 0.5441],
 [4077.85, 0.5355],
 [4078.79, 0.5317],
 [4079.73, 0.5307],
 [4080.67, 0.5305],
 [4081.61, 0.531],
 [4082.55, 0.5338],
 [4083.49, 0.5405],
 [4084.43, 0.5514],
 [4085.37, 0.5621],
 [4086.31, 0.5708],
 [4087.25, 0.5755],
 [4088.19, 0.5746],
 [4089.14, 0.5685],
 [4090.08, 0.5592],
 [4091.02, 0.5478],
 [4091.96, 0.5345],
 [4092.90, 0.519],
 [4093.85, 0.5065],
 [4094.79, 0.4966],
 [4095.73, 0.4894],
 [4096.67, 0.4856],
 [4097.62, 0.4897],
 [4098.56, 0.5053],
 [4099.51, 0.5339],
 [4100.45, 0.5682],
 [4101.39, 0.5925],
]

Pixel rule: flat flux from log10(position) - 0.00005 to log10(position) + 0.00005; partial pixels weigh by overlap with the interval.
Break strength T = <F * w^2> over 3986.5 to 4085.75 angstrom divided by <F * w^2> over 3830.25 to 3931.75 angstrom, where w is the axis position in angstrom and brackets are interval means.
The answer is 1.2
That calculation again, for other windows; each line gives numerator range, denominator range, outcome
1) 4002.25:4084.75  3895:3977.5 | 1.23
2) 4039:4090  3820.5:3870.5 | 1.28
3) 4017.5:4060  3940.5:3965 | 1.22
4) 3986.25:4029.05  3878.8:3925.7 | 1.21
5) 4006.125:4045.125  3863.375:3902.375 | 1.26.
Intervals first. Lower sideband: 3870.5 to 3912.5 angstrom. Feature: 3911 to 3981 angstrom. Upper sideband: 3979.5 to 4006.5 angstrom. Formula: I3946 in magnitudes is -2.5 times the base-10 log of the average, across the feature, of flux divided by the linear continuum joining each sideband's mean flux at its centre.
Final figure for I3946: 0.08 mag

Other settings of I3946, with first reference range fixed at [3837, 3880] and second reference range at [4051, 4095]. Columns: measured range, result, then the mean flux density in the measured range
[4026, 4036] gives -0.062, 0.608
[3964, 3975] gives 0.383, 0.398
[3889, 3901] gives 0.180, 0.473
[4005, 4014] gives -0.072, 0.611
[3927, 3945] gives 0.108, 0.51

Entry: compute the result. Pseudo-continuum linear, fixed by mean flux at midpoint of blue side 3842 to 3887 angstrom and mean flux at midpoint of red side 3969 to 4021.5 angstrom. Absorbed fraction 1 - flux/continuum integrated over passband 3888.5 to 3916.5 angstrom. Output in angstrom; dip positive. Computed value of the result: 1.21 angstrom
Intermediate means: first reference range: 0.558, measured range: 0.535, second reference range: 0.564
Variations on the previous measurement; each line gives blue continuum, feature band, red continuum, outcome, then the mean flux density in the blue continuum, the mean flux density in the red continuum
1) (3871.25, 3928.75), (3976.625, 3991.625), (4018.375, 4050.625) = 1.0 angstrom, 0.533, 0.614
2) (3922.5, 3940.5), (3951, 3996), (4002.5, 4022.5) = 5.6 angstrom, 0.512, 0.618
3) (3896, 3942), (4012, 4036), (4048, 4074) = -0.9 angstrom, 0.548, 0.607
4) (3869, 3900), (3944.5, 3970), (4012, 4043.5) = 3.2 angstrom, 0.5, 0.622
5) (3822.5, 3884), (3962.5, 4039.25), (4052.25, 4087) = 0.7 angstrom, 0.519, 0.587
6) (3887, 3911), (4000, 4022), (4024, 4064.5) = -1.1 angstrom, 0.515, 0.611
